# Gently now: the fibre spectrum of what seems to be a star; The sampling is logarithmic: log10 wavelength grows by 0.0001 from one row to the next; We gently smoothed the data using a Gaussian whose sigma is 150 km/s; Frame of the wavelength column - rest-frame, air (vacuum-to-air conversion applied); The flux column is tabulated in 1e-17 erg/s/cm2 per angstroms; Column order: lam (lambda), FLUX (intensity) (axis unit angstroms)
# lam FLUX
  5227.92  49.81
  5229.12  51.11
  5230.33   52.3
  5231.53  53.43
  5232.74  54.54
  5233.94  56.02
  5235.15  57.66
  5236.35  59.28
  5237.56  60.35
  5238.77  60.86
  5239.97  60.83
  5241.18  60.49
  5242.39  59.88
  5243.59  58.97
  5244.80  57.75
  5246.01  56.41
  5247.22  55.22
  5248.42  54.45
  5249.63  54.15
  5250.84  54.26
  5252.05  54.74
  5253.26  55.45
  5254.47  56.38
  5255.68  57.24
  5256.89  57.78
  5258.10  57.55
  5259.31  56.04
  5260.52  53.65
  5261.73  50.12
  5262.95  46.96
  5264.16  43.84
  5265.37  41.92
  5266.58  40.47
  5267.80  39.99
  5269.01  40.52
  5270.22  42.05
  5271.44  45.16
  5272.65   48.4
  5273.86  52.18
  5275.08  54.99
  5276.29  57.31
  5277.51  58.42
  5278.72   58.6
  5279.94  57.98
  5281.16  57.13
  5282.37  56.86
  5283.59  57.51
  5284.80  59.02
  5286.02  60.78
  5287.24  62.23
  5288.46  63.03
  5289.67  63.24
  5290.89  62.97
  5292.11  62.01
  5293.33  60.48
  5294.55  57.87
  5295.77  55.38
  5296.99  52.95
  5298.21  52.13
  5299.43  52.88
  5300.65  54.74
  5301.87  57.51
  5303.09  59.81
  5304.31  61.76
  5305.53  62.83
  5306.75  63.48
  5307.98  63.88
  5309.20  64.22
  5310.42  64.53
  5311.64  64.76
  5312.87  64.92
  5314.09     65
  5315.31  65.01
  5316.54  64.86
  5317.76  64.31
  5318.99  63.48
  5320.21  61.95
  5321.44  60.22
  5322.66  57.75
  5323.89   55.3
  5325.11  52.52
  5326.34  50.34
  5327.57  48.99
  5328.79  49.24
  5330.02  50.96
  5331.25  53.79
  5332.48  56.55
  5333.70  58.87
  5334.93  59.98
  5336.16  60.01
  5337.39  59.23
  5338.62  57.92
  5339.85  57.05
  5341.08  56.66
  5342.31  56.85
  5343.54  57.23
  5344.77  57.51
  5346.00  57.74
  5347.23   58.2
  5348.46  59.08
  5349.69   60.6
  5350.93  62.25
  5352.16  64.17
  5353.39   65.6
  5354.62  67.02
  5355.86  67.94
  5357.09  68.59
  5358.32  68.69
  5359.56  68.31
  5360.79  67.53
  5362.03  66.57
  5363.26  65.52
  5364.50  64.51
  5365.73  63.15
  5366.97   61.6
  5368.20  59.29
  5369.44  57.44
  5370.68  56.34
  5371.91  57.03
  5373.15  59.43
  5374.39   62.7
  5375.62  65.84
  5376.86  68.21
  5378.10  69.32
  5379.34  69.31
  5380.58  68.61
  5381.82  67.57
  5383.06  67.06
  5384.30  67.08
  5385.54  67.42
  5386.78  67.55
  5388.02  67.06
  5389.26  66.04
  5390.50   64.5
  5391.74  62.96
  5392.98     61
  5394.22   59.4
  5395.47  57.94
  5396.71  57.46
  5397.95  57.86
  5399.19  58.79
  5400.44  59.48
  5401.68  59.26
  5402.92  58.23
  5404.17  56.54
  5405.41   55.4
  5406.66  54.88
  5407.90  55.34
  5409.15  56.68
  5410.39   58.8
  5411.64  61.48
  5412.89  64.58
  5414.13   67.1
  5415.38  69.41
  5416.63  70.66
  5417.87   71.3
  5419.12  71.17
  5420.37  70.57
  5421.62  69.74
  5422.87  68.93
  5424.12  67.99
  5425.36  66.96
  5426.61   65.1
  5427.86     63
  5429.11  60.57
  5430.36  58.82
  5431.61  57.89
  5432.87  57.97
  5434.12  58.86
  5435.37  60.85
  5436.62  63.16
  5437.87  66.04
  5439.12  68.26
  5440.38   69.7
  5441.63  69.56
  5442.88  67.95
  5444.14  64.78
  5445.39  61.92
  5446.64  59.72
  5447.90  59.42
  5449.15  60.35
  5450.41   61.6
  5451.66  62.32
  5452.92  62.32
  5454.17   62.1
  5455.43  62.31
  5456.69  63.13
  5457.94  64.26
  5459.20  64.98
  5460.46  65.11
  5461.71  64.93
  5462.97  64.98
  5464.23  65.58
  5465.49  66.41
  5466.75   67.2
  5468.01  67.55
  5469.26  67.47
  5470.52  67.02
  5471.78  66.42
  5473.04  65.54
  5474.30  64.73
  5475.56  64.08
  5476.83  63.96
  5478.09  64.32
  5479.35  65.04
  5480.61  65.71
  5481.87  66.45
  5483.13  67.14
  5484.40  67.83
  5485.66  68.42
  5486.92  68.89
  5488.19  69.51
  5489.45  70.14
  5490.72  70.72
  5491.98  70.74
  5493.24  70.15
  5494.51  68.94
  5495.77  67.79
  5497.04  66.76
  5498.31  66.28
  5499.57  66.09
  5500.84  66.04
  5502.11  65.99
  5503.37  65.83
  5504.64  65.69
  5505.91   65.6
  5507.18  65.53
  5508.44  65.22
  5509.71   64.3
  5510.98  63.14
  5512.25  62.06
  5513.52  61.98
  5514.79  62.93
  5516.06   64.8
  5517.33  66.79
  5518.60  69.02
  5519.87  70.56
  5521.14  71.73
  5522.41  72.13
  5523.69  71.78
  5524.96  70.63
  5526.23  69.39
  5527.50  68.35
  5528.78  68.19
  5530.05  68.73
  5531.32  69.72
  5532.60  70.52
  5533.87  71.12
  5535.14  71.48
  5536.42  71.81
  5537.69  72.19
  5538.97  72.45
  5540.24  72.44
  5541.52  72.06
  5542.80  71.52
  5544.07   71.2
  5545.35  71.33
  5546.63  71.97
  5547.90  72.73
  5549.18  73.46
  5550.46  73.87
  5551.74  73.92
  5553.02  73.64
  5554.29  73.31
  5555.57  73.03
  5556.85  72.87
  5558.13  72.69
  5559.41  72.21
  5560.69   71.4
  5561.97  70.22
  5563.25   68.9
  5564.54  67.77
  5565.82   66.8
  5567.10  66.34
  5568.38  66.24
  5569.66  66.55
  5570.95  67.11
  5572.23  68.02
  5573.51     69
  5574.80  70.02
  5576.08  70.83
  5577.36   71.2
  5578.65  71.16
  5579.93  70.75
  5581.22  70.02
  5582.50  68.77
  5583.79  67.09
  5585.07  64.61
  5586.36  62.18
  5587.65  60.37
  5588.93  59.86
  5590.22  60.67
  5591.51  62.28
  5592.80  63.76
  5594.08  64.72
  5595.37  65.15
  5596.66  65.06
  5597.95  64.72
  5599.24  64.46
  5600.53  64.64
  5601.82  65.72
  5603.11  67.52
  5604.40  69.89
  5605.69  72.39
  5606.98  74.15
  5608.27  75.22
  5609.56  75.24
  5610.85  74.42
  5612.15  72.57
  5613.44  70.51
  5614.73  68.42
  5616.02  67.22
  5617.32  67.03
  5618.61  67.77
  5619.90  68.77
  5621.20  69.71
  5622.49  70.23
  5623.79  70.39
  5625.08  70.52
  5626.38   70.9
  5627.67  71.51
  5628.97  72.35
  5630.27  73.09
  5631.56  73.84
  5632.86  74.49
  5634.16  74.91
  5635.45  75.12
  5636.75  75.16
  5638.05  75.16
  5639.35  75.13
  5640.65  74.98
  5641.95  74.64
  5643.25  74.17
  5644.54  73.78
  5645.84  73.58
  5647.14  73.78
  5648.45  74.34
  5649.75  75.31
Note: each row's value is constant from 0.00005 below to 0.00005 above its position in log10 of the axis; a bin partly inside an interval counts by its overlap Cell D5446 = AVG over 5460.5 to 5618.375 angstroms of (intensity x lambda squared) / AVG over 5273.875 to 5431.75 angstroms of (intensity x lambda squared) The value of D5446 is 1.19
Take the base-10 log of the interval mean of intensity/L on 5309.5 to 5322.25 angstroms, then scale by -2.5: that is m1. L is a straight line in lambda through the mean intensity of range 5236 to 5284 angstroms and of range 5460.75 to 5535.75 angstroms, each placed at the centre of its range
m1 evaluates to -0.12 mag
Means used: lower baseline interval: 53.7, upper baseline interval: 67.2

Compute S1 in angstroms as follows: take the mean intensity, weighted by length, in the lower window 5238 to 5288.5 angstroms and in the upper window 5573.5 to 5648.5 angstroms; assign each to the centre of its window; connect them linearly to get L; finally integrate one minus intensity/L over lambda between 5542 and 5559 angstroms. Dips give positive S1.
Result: -1.4 angstroms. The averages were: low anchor 54.1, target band 72.7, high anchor 69.8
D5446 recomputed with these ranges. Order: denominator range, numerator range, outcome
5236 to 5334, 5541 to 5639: 1.38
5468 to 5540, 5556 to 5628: 1.04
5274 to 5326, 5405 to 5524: 1.16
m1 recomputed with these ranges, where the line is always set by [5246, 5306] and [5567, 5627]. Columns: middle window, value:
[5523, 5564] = -0.09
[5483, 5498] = -0.09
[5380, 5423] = -0.06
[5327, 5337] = 0.04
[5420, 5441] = -0.06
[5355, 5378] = -0.10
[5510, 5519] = 0.01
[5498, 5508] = -0.03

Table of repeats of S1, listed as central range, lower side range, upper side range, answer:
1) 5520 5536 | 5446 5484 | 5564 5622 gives -1.0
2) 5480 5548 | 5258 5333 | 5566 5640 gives -3.3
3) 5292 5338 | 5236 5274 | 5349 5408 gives -0.8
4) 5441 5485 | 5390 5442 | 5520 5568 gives 0.7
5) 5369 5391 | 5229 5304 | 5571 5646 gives -1.8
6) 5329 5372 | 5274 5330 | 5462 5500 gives 0.3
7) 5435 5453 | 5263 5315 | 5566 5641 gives -0.4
